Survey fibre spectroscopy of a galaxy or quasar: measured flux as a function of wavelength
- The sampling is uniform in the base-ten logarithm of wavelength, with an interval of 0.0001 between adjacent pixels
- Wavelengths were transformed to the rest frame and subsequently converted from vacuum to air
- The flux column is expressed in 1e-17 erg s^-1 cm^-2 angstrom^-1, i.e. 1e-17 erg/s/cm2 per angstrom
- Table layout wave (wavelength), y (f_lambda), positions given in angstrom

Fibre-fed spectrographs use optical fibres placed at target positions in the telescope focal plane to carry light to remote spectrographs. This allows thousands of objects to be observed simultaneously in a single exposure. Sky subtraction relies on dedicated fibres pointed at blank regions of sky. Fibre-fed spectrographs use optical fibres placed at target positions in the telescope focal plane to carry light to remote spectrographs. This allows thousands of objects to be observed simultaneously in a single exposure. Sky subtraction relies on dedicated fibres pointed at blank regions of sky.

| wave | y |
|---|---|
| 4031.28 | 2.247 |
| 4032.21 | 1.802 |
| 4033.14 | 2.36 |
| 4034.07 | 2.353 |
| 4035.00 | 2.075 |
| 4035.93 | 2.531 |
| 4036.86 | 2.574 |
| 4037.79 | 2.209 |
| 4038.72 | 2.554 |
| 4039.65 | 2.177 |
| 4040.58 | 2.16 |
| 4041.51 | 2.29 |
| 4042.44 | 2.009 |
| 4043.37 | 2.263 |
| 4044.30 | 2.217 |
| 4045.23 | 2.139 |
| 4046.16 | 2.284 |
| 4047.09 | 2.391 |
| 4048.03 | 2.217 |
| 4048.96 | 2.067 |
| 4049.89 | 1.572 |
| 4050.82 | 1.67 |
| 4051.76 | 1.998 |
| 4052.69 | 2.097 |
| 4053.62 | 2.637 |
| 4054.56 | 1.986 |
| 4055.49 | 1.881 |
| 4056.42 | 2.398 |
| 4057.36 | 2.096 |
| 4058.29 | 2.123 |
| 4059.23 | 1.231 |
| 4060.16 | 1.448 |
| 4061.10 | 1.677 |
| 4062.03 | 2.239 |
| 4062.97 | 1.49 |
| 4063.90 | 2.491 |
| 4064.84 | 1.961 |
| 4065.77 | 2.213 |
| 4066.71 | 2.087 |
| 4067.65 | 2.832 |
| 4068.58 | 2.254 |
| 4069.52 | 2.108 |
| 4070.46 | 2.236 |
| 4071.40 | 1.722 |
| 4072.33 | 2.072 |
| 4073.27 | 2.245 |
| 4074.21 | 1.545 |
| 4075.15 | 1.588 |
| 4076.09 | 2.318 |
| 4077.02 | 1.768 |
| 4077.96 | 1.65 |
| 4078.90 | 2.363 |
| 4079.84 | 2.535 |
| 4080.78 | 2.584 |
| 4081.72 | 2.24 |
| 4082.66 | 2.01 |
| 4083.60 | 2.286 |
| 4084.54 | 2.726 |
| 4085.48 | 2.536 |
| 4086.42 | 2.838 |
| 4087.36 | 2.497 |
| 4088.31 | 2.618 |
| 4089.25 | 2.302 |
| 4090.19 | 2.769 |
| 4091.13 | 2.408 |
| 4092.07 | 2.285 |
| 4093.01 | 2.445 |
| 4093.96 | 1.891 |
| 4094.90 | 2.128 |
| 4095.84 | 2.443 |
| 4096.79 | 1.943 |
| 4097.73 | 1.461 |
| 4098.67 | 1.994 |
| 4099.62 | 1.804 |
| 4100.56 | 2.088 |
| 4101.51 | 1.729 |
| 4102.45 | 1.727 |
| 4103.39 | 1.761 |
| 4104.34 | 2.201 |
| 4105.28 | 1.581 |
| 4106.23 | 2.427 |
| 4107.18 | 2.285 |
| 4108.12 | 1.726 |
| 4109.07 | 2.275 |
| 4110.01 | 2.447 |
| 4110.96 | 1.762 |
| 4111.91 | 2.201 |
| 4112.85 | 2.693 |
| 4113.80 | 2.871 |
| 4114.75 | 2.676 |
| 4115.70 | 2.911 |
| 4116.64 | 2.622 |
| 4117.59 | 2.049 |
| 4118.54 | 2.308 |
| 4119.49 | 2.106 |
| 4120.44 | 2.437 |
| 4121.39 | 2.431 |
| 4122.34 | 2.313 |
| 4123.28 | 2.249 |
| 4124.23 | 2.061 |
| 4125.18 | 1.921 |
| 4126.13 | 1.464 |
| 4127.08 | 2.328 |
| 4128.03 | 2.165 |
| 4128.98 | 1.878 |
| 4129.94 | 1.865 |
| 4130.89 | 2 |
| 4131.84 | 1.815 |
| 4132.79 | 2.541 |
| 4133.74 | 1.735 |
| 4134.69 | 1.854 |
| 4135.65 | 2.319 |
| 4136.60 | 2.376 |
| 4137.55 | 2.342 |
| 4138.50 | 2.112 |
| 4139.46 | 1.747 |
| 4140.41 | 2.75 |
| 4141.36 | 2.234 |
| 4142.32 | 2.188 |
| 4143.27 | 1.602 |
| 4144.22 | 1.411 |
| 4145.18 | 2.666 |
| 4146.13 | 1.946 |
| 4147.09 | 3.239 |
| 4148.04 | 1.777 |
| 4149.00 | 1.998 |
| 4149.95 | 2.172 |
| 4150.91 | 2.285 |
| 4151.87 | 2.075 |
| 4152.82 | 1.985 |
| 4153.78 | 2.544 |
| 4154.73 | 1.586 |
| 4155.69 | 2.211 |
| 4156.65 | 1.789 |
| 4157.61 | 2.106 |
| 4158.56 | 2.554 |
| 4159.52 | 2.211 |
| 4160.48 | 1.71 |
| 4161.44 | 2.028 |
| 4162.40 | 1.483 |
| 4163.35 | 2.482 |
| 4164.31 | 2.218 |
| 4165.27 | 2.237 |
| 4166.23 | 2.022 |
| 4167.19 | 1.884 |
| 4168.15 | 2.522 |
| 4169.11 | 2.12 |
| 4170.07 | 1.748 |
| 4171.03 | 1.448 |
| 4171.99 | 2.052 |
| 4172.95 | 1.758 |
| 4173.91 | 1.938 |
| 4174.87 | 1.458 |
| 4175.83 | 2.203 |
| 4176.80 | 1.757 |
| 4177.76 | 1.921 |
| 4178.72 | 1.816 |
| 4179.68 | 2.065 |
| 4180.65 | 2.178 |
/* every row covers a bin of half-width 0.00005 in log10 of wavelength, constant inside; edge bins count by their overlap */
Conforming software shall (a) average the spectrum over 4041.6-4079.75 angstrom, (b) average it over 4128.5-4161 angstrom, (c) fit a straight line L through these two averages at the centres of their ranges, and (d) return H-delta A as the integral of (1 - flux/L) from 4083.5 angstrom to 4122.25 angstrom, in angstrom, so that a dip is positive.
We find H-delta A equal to -3.4 angstrom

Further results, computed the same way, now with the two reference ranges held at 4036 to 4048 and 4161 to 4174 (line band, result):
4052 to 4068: 1.4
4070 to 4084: 0.8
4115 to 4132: -0.6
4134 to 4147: -0.6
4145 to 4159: -1.0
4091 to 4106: 1.1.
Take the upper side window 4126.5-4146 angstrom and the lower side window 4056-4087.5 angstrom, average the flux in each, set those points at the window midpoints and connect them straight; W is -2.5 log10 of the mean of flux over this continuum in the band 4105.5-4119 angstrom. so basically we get -0.12 mag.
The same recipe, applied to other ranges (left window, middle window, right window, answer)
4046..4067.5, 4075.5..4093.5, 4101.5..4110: -0.18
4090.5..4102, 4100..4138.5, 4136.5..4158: -0.04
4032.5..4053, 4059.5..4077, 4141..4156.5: 0.08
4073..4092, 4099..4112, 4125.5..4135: 0.07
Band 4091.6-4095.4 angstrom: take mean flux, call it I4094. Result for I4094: 2.19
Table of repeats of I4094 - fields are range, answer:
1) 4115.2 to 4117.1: 2.77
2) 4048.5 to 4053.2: 1.89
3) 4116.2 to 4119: 2.32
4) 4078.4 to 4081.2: 2.48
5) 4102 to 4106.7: 1.94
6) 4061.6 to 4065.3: 2.04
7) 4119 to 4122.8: 2.32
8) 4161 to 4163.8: 2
